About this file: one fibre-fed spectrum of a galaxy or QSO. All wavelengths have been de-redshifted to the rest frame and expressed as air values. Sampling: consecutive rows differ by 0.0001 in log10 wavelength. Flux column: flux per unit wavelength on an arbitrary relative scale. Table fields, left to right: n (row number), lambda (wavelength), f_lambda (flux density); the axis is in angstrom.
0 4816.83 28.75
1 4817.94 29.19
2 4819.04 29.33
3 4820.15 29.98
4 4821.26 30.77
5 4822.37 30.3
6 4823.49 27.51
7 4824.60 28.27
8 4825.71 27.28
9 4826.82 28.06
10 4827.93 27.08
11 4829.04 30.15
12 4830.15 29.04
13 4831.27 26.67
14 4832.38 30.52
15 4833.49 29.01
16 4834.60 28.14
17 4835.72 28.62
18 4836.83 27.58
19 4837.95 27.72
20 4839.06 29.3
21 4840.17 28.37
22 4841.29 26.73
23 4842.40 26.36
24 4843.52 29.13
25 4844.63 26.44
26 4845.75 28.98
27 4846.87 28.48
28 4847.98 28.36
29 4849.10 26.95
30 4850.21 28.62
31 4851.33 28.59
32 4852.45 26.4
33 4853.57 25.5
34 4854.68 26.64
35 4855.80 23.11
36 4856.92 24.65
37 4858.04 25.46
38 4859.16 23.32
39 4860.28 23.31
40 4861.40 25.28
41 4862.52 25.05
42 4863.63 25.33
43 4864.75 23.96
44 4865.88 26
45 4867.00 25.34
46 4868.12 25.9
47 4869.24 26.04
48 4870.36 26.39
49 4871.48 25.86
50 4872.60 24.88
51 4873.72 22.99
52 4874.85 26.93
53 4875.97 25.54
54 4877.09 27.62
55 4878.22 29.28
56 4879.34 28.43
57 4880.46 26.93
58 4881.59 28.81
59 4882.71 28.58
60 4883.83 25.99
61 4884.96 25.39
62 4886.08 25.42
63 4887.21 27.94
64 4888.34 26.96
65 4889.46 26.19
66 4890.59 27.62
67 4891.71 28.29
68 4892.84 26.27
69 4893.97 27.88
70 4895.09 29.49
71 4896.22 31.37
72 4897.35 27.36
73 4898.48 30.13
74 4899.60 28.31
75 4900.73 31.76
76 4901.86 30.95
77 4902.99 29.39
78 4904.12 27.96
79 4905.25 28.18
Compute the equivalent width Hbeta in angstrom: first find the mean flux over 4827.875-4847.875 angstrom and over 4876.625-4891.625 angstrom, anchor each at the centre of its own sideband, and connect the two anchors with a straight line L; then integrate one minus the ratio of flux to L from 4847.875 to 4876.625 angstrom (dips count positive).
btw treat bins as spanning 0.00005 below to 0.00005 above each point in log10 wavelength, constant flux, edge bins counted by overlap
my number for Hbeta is 2.3 angstrom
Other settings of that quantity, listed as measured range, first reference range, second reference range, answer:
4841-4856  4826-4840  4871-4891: 0.35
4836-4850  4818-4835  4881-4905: 0.38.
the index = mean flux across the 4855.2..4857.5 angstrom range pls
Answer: 23.9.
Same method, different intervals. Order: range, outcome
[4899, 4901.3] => 30.1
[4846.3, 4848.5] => 28.4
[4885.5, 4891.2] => 26.9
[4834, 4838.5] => 28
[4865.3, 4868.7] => 25.7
